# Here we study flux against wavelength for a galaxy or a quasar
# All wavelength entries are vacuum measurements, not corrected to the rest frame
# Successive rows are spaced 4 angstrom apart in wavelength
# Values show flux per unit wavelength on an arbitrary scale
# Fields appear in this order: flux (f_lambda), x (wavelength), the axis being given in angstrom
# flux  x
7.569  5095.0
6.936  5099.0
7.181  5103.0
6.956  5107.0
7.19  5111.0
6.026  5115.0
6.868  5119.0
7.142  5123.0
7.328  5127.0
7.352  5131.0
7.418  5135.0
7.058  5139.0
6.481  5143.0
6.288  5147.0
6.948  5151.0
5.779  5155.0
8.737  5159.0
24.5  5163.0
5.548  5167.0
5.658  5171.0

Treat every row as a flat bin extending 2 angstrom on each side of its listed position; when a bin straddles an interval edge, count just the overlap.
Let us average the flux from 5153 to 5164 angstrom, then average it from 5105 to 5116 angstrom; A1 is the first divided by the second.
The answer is 1.76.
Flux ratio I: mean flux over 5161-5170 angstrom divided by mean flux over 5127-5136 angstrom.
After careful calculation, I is 1.9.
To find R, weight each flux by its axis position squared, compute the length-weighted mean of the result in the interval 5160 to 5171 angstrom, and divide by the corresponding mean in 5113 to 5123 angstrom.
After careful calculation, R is 1.97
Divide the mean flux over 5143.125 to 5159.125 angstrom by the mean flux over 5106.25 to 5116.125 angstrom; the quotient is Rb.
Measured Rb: 1.0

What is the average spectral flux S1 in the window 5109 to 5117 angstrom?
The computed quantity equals 6.61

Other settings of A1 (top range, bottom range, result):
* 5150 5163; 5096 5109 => 1.39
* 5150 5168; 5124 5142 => 1.49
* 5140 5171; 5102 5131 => 1.27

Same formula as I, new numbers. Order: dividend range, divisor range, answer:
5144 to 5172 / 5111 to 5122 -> 1.37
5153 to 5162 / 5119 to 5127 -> 1.29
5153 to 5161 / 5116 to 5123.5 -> 1.06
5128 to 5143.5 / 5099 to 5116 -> 1.04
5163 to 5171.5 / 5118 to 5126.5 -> 1.42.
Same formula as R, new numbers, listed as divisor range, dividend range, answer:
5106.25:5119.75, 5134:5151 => 1.02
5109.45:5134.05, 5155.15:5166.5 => 1.94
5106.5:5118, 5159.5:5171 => 1.91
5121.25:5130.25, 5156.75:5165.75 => 2.15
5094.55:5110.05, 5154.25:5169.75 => 1.63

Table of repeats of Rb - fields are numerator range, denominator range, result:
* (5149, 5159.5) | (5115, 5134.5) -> 0.98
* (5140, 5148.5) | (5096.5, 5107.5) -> 0.92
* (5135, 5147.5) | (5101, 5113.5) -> 0.96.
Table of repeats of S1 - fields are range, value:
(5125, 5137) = 7.37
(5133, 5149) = 6.81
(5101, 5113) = 7.11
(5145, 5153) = 6.62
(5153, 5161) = 7.26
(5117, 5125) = 7.01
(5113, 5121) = 6.45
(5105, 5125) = 6.84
